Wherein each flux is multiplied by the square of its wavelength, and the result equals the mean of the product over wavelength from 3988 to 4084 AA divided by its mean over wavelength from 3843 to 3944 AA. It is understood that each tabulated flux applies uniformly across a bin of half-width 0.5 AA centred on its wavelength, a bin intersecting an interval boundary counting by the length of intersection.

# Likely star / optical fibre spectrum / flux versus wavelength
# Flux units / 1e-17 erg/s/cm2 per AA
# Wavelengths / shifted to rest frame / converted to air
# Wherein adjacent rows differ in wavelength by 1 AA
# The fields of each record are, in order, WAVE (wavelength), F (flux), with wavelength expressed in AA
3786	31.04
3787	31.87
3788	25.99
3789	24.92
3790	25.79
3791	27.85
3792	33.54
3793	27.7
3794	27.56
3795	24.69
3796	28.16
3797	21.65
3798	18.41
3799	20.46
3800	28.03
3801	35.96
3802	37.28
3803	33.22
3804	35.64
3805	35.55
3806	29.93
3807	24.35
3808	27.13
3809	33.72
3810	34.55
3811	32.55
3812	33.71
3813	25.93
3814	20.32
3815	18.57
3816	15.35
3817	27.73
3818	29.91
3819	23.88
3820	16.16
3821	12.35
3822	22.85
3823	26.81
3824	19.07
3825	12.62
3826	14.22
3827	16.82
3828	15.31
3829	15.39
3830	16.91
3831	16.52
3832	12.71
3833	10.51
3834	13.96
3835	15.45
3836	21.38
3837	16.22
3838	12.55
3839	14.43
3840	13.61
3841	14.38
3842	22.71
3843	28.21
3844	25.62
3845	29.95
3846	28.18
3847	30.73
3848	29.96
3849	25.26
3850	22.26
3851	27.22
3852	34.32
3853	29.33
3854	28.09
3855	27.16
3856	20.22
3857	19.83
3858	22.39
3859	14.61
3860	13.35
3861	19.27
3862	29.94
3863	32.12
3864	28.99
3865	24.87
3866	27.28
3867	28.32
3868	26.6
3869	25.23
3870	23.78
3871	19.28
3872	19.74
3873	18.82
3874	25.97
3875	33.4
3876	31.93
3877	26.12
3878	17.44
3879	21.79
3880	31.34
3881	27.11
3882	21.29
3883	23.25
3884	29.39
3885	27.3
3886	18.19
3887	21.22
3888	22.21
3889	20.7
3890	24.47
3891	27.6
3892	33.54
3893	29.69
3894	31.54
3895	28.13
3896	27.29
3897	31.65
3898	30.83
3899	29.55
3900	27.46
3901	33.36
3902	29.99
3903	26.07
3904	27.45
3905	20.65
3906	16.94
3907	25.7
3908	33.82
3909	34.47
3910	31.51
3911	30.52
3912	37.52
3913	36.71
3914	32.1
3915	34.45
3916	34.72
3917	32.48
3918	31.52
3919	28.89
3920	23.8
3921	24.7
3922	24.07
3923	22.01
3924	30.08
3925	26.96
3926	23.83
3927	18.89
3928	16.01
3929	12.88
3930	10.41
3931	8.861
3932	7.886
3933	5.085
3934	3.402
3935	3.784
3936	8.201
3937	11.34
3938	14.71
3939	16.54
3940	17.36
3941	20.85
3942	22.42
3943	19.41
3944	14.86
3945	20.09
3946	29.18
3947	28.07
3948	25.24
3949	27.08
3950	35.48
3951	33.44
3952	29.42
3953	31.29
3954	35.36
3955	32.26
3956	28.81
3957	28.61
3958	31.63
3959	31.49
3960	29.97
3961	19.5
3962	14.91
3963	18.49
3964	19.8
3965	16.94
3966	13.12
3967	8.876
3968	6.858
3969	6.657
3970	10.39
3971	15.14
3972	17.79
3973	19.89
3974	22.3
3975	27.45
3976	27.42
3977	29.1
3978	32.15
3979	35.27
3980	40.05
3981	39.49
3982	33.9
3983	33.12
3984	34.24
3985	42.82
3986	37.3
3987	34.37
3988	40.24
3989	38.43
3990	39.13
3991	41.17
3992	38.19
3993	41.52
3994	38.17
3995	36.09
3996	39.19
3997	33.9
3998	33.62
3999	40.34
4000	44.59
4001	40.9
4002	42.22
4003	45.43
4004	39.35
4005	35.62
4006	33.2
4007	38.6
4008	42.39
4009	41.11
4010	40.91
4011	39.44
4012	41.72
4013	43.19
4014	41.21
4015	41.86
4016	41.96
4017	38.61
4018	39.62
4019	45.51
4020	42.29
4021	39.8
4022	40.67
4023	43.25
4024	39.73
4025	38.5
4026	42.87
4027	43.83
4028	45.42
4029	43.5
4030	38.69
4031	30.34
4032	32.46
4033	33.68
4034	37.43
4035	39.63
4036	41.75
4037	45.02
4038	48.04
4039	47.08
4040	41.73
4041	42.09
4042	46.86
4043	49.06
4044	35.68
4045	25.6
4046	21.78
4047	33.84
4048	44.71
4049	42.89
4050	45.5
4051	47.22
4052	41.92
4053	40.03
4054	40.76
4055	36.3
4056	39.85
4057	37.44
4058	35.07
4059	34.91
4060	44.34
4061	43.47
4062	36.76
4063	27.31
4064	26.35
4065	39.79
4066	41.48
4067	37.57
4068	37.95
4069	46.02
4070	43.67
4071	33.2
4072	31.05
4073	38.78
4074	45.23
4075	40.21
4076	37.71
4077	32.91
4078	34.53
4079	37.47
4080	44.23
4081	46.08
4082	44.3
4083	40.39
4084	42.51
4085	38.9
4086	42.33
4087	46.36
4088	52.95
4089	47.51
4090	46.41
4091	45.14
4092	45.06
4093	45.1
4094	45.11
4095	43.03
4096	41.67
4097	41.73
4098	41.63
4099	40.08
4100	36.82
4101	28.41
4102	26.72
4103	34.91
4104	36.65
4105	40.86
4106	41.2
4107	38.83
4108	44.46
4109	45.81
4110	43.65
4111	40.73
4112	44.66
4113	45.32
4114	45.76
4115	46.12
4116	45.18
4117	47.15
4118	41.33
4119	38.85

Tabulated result 1.75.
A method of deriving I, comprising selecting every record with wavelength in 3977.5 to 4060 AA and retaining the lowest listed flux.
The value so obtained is 21.78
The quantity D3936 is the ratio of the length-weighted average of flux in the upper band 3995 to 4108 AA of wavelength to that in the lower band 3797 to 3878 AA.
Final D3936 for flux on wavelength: 1.69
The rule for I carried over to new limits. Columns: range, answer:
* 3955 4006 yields 6.657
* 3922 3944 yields 3.402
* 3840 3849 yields 13.61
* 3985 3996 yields 34.37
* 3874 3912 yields 16.94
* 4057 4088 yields 26.35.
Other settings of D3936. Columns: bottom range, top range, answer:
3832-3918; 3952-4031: 1.32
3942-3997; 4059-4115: 1.44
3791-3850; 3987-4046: 1.71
